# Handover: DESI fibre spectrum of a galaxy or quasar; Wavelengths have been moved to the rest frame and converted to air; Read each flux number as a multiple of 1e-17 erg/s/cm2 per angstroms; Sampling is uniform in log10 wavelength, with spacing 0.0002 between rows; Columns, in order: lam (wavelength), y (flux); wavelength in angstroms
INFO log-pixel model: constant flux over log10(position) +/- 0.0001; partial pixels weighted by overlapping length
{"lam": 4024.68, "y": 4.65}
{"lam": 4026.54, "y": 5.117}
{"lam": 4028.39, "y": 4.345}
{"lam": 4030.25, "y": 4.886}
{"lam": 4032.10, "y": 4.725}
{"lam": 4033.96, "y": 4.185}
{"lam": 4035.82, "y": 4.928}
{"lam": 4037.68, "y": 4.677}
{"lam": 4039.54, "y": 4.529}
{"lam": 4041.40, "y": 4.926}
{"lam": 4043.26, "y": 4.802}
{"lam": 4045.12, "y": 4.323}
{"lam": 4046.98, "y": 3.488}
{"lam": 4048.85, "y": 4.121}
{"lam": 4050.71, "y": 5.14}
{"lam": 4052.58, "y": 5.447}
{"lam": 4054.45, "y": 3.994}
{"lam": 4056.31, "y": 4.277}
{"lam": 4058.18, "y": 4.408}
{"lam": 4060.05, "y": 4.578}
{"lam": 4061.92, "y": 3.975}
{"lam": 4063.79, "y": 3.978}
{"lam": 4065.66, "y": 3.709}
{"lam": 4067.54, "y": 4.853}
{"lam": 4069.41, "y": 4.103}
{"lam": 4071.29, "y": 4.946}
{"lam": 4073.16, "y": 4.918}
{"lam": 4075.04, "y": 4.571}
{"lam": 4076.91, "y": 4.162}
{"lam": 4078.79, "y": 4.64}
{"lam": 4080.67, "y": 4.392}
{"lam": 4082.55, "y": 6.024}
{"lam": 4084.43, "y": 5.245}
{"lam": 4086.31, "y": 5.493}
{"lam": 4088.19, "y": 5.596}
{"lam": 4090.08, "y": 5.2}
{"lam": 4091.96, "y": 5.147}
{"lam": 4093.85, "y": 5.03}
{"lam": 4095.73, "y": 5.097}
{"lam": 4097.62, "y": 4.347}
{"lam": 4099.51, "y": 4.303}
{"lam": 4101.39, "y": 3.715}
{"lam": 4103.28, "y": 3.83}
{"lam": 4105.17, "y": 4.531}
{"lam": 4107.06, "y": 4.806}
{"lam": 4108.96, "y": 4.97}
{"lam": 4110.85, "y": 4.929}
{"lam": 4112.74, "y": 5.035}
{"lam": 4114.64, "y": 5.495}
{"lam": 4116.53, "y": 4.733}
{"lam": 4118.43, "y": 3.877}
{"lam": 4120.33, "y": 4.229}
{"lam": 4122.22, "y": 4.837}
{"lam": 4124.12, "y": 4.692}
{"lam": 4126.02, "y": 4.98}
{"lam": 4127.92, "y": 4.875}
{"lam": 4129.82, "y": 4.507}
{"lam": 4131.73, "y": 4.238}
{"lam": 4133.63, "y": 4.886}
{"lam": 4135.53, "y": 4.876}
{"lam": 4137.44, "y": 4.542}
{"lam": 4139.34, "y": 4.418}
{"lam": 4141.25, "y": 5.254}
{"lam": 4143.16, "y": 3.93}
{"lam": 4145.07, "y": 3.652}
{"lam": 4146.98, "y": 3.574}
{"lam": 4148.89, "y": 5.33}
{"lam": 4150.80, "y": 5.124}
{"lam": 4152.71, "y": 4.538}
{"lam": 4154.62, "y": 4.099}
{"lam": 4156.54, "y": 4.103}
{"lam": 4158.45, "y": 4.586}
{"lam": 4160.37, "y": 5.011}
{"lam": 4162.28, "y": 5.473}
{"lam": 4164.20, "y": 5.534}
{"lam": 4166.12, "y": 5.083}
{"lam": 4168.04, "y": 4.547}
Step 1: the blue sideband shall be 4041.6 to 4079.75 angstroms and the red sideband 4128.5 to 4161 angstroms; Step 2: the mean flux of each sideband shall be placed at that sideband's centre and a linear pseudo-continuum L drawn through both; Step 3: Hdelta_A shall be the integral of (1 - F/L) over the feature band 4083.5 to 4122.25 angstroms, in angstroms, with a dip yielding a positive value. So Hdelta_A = -2.7 angstroms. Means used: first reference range 4.43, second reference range 4.51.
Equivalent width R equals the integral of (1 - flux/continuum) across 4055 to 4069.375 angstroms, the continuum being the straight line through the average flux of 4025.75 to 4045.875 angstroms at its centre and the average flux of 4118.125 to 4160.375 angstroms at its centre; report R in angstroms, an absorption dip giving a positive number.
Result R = 1.2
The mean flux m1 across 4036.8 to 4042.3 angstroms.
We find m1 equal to 4.71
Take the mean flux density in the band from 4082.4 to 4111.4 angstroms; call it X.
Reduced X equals 4.86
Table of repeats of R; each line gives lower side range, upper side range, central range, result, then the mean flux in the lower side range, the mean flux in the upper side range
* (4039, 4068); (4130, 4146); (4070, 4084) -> -1.2 angstroms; 4.4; 4.48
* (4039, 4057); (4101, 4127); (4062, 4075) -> 0.4 angstroms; 4.51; 4.64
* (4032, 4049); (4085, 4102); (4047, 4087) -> 0.9 angstroms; 4.47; 4.91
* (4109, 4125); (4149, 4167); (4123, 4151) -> 1.3 angstroms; 4.74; 4.86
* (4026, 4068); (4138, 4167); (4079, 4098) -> -2.6 angstroms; 4.49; 4.65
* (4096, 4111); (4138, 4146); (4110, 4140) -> -2.2 angstroms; 4.43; 4.33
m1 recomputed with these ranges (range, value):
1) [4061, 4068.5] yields 4.13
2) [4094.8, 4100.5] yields 4.57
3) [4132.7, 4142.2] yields 4.8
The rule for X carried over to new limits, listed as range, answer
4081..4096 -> 5.33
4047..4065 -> 4.38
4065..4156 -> 4.67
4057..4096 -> 4.76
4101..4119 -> 4.63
